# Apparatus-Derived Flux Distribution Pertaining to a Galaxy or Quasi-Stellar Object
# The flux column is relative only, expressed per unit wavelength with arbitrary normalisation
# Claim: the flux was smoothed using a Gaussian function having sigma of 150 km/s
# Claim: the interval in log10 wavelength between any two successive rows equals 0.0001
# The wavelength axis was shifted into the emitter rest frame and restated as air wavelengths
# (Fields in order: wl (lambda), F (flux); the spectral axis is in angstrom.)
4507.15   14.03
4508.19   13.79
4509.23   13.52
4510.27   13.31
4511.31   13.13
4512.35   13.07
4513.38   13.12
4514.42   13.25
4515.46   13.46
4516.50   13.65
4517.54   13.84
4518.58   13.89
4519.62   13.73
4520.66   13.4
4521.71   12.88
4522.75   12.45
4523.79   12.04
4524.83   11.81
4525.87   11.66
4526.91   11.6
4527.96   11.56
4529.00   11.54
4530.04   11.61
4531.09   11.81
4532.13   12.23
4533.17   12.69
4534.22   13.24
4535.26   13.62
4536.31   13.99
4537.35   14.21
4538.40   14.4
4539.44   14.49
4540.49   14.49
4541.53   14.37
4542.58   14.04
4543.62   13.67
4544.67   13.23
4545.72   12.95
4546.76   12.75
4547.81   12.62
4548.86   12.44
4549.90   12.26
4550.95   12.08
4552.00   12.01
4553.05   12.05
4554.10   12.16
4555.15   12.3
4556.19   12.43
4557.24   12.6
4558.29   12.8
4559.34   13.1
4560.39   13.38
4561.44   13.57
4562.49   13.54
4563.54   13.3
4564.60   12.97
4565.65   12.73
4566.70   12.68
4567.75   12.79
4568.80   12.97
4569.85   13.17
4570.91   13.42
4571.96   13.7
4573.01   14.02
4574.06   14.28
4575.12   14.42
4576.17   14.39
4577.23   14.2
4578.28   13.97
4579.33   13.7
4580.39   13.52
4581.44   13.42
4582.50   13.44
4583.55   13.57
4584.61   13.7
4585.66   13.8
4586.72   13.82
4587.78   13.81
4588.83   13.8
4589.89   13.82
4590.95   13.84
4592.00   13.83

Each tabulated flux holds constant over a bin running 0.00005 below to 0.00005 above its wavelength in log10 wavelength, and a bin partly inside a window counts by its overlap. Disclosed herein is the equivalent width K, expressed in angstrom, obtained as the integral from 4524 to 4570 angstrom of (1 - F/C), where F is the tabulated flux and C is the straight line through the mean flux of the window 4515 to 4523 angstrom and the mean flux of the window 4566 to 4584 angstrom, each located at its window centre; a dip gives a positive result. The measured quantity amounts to 2.3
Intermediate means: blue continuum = 13.4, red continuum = 13.6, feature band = 12.9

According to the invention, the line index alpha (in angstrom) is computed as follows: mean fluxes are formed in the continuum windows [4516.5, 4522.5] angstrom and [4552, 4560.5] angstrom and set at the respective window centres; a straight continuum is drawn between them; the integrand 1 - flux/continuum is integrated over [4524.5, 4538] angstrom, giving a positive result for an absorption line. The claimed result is 0.7 angstrom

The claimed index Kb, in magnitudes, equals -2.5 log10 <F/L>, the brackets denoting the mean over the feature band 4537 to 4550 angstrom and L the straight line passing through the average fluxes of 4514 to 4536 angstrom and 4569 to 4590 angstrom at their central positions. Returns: -0.04 mag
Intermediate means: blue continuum 12.7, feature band 13.6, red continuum 13.8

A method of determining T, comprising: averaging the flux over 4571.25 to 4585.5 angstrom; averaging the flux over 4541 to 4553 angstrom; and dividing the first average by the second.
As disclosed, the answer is 1.07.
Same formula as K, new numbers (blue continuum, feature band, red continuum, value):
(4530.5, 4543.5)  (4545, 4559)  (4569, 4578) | 1.3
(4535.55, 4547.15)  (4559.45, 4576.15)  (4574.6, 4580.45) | 0.7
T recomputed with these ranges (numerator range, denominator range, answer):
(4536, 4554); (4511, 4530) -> 1.04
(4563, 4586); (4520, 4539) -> 1.07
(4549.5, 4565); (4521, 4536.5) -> 1.03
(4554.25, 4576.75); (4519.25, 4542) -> 1.03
